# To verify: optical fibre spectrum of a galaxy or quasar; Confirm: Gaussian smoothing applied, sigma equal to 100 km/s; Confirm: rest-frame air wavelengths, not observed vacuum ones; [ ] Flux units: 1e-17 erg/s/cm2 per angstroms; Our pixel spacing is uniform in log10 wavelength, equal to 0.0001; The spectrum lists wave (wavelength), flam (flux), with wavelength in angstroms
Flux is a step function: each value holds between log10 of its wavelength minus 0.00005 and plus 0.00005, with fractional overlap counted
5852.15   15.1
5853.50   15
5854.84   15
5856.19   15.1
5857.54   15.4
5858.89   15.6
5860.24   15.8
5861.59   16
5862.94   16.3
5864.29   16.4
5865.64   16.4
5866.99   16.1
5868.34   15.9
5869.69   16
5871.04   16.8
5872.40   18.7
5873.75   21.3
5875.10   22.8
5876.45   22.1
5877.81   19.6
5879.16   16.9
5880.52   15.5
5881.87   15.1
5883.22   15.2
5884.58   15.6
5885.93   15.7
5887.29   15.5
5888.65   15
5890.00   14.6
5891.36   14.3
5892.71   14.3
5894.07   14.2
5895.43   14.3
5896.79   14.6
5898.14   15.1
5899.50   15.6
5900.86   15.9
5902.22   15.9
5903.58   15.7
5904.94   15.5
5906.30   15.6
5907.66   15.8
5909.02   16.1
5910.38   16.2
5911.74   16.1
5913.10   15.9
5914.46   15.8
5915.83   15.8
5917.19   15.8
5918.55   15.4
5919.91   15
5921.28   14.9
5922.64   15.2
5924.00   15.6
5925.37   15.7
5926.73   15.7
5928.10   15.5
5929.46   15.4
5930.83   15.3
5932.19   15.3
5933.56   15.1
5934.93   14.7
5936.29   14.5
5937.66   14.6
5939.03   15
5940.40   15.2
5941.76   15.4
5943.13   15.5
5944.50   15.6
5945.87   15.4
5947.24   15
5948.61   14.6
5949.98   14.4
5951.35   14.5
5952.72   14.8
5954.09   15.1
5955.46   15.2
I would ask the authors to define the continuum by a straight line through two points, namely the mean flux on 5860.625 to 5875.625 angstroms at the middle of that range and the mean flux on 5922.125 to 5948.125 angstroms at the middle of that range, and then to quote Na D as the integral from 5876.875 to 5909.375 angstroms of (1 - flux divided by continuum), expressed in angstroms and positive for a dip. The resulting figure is 2.1 angstroms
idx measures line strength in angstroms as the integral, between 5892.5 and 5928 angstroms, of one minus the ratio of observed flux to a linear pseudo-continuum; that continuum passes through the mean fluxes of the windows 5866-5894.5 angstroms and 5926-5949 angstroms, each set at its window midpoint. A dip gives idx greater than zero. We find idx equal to 1.0 angstroms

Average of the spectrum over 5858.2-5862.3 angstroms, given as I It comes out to 15.8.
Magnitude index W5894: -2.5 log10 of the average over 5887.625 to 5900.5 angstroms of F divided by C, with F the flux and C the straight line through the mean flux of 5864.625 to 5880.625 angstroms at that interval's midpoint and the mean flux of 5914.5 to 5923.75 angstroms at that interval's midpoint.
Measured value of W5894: 0.15 mag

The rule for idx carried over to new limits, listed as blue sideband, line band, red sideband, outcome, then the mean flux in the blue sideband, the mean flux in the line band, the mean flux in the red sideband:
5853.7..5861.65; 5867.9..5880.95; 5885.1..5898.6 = -3.08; 15.4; 18.7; 14.8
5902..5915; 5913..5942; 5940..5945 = 0.62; 15.9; 15.3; 15.4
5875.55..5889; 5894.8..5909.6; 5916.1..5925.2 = 0.52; 16.8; 15.5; 15.4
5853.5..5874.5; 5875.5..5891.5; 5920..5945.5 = -0.33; 16.4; 16.4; 15.2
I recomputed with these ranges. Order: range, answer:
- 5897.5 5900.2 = 15.3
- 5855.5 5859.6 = 15.4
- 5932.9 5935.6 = 14.9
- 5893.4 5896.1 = 14.2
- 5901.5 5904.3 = 15.8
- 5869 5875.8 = 19.1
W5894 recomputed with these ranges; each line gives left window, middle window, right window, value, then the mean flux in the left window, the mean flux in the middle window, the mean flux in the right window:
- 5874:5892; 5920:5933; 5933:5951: 0.01 mag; 16.9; 15.4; 15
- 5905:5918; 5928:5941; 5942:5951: 0.02 mag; 15.9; 15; 15.1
